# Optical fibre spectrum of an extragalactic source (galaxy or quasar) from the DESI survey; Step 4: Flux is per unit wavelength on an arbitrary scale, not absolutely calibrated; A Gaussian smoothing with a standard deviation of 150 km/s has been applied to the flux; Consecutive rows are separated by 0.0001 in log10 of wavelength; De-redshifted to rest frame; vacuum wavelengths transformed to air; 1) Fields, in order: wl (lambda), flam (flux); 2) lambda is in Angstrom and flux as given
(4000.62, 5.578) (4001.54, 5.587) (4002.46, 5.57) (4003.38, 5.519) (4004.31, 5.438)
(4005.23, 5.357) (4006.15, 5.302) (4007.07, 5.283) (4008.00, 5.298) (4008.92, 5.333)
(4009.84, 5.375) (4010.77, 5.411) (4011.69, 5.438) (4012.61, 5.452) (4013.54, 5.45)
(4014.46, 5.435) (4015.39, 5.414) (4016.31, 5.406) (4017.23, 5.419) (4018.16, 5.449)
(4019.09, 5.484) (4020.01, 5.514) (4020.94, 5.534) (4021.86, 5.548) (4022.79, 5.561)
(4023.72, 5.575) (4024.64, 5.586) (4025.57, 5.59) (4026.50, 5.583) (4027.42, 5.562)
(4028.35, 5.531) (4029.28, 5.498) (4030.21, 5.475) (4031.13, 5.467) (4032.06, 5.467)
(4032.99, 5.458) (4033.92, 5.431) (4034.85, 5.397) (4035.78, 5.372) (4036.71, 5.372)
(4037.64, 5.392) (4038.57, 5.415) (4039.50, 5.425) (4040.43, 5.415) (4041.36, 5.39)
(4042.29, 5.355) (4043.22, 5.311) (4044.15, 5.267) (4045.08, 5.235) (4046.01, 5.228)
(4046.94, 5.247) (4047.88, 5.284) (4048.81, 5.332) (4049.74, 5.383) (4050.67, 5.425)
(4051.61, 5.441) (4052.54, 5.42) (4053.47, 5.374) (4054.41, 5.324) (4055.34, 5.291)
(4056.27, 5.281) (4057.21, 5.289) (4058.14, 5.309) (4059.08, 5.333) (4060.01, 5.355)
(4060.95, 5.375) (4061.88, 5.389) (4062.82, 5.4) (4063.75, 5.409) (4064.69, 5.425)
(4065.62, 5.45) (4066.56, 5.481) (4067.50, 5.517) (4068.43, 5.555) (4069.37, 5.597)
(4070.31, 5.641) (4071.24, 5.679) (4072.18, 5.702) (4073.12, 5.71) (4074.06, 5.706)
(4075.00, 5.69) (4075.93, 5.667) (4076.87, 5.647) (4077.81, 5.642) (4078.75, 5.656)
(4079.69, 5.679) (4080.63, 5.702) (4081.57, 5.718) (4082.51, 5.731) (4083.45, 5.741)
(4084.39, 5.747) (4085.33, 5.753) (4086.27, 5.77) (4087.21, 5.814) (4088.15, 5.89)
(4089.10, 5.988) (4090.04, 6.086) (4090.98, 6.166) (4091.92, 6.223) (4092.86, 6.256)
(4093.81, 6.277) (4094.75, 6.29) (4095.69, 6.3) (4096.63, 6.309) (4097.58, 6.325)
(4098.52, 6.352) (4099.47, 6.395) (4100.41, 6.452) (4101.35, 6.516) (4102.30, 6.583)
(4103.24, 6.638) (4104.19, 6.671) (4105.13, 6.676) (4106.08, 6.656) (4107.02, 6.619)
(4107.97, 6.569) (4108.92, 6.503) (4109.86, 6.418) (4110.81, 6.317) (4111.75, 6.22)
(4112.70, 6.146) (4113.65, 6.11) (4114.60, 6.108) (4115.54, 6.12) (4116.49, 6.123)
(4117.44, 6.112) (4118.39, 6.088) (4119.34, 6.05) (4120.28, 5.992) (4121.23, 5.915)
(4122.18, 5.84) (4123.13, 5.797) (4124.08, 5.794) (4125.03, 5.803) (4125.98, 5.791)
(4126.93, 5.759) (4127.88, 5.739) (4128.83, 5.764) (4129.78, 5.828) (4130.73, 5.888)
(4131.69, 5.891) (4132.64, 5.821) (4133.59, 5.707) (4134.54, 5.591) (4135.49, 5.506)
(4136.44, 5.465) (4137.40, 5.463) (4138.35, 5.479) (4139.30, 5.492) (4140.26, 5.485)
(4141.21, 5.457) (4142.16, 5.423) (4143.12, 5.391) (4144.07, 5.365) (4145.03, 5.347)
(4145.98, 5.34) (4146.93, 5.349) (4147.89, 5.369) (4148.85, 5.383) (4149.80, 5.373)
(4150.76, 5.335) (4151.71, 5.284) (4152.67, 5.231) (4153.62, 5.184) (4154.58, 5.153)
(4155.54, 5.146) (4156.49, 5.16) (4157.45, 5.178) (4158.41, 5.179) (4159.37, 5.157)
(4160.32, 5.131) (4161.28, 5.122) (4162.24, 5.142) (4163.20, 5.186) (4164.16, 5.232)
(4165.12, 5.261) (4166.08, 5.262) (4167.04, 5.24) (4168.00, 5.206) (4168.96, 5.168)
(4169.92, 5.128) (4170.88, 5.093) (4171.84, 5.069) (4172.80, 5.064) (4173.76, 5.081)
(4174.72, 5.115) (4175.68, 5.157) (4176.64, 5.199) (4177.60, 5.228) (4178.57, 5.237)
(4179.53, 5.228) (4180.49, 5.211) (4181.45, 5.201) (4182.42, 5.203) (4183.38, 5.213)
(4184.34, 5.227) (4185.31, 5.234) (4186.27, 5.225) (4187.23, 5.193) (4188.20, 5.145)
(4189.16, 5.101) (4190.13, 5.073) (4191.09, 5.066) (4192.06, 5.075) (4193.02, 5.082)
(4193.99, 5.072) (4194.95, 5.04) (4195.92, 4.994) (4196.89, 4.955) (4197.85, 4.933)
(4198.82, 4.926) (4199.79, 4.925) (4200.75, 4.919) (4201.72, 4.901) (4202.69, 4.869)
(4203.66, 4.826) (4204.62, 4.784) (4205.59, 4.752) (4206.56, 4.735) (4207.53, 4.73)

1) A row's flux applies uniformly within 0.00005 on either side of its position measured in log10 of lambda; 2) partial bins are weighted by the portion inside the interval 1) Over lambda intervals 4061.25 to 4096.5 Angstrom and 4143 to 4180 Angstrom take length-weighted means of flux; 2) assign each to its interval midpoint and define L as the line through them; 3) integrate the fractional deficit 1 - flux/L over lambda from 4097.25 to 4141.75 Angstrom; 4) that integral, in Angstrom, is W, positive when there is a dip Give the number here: -4.4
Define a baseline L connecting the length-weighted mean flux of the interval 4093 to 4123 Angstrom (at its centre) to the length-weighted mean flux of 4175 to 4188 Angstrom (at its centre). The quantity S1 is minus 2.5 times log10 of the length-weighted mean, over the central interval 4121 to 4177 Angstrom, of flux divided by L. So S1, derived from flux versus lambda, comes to 0.059 mag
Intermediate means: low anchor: 6.31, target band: 5.39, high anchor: 5.21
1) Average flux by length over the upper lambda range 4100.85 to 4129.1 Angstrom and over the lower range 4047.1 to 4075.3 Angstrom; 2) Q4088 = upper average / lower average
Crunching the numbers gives 1.14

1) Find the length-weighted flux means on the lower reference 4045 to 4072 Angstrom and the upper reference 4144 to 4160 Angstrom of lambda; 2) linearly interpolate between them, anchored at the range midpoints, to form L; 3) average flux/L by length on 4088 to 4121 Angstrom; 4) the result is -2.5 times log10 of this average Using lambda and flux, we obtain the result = -0.18 mag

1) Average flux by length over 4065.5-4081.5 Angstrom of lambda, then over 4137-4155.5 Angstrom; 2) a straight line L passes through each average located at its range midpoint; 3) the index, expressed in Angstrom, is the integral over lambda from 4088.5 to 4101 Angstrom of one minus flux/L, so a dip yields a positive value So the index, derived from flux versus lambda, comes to -1.59 Angstrom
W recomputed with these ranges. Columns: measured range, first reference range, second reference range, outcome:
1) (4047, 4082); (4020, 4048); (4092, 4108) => 2.5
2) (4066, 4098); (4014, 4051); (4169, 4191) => -3.0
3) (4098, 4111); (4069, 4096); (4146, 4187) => -2.0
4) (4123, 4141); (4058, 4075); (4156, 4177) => -1.4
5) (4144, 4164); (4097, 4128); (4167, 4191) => 1.2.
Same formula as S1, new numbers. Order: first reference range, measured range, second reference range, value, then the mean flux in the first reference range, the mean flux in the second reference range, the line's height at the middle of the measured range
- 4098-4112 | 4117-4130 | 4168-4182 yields 0.05 mag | 6.51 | 5.16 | 6.15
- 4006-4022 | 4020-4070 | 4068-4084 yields 0.03 mag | 5.42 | 5.67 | 5.55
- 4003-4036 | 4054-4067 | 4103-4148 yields 0.05 mag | 5.46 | 5.89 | 5.63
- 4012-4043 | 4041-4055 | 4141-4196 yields 0.02 mag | 5.47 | 5.2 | 5.43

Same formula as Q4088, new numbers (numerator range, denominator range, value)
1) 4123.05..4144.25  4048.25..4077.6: 1.03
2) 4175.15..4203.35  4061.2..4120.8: 0.85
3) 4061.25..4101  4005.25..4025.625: 1.07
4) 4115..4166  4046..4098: 0.98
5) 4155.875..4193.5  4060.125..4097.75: 0.90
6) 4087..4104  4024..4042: 1.15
